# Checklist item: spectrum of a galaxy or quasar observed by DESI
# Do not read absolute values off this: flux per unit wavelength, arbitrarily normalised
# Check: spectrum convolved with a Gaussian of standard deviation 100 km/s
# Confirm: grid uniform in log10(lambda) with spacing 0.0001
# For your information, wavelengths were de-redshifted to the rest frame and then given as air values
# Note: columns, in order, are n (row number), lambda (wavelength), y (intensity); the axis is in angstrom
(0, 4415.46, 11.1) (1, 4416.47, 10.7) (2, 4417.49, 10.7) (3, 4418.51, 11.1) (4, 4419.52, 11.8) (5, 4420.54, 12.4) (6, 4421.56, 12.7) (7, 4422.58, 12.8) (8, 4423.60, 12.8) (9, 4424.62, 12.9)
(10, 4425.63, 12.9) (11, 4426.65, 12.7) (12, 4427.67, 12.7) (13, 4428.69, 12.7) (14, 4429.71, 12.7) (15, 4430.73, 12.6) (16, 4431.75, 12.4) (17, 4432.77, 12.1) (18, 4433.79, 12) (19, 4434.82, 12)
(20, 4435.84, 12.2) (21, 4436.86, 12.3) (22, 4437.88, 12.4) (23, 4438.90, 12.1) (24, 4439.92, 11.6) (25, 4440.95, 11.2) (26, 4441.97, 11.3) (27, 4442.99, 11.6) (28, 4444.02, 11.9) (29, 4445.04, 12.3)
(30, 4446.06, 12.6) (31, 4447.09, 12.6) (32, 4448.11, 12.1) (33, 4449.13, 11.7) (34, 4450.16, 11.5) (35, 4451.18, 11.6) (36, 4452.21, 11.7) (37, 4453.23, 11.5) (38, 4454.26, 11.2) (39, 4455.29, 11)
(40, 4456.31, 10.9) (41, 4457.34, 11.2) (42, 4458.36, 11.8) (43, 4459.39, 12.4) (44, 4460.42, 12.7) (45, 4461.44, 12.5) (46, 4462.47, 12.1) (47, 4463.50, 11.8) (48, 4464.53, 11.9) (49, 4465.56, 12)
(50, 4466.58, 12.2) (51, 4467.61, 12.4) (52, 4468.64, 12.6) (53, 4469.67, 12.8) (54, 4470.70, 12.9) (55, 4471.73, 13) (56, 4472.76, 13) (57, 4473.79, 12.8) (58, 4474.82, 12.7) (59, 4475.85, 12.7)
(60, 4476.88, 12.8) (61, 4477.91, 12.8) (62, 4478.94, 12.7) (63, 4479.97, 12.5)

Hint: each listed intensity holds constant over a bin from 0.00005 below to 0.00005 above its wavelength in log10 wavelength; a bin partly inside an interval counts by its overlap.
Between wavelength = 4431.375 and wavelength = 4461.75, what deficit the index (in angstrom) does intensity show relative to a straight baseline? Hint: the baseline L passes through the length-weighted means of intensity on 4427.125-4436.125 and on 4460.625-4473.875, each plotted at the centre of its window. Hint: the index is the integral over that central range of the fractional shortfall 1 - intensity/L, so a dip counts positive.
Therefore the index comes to 1.3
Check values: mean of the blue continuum 12.4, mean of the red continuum 12.5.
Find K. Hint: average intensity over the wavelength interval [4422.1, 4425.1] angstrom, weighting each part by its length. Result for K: 12.8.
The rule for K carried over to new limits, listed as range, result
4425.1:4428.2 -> 12.8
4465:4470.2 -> 12.4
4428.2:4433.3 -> 12.5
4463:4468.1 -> 12.1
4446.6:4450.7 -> 12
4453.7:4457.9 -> 11.1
